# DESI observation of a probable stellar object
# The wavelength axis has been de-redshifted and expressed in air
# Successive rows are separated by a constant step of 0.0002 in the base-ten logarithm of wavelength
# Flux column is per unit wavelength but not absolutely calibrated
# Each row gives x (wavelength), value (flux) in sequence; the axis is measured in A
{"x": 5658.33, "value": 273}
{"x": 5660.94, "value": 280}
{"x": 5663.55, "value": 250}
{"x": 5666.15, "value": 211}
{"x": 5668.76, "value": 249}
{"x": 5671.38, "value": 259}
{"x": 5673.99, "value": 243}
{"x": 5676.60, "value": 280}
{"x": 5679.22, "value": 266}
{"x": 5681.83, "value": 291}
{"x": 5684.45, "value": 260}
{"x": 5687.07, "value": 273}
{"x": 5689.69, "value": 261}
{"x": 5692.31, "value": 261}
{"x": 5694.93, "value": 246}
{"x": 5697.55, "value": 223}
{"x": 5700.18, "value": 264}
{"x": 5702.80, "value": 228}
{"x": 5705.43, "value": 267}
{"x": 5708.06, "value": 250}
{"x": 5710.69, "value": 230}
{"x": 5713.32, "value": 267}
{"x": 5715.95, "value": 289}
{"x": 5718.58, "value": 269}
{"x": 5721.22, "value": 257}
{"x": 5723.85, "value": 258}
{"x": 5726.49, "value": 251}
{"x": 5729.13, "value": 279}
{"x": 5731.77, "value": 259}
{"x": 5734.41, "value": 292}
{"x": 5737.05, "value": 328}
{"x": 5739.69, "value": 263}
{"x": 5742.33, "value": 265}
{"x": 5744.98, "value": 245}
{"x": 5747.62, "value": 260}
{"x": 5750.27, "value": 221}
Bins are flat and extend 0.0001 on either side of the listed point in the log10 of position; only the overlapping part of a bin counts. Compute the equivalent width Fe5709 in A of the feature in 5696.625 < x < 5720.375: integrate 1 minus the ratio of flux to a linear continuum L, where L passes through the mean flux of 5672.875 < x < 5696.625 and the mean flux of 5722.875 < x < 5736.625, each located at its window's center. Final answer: 1.2 A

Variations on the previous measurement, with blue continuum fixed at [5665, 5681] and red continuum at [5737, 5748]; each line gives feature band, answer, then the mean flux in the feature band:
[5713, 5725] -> -0.3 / 268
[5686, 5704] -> 0.5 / 251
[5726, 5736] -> -0.3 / 273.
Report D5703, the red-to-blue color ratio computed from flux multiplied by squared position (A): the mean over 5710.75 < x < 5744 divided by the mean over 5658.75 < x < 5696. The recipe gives 1.1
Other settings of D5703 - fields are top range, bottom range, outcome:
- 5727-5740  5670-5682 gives 1.09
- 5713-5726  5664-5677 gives 1.10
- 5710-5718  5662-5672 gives 1.11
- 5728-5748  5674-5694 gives 1.04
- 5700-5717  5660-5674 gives 1.04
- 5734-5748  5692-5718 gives 1.10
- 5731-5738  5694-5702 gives 1.22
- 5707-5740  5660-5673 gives 1.10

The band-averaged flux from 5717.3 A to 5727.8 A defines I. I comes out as 259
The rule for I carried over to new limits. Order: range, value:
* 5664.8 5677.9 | 249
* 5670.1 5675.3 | 251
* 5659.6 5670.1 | 247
